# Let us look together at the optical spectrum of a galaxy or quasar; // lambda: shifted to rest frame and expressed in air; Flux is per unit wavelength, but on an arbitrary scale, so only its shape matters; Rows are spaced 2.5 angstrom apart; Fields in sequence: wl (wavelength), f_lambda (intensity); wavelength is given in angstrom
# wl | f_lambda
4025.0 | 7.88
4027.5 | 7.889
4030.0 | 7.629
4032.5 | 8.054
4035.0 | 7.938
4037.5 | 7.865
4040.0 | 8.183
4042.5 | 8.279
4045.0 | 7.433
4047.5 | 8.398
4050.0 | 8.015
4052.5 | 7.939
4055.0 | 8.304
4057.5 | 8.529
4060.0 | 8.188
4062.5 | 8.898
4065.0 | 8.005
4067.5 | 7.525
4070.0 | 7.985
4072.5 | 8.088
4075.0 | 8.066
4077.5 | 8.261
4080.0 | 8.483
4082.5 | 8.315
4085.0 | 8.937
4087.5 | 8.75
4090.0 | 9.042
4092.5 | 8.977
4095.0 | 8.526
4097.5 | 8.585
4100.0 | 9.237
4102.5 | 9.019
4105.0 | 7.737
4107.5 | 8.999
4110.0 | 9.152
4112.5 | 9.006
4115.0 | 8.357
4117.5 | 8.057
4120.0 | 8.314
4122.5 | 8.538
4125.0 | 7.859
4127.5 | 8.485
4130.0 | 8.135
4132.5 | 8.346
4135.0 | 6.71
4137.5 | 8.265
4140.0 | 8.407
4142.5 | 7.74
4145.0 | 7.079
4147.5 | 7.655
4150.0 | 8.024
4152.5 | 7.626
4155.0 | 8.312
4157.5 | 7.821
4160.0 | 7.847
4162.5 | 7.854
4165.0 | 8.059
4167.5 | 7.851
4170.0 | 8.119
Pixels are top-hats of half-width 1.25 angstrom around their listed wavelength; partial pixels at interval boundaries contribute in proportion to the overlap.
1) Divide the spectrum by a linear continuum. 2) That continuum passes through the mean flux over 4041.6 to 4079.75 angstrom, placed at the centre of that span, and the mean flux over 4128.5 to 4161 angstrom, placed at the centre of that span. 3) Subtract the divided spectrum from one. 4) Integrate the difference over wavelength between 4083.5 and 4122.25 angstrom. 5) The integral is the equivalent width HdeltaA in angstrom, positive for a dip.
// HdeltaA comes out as -3.5 angstrom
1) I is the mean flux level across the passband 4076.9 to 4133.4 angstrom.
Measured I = 8.58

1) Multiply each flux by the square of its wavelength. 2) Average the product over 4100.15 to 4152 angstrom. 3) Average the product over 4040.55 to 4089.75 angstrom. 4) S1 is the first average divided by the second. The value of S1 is 1.0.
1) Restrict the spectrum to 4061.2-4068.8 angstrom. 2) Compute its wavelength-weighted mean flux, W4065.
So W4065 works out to 8.14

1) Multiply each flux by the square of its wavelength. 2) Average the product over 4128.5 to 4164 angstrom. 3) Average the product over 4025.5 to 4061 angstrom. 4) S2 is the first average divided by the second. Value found 1.03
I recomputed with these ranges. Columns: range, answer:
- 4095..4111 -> 8.76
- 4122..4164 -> 7.91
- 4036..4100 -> 8.32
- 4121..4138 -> 8.04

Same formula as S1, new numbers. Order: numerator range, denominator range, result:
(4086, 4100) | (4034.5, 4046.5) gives 1.14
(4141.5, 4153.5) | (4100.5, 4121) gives 0.90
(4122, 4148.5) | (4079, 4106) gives 0.93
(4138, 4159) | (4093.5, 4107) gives 0.93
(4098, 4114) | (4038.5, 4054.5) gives 1.13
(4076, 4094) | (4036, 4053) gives 1.10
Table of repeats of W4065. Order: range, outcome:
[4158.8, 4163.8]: 7.85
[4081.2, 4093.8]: 8.8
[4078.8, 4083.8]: 8.4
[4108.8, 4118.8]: 8.64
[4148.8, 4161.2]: 7.93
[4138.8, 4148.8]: 7.72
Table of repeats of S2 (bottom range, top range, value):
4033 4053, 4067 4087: 1.05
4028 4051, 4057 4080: 1.04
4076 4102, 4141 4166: 0.92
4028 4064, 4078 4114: 1.11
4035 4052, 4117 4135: 1.06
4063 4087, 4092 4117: 1.08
